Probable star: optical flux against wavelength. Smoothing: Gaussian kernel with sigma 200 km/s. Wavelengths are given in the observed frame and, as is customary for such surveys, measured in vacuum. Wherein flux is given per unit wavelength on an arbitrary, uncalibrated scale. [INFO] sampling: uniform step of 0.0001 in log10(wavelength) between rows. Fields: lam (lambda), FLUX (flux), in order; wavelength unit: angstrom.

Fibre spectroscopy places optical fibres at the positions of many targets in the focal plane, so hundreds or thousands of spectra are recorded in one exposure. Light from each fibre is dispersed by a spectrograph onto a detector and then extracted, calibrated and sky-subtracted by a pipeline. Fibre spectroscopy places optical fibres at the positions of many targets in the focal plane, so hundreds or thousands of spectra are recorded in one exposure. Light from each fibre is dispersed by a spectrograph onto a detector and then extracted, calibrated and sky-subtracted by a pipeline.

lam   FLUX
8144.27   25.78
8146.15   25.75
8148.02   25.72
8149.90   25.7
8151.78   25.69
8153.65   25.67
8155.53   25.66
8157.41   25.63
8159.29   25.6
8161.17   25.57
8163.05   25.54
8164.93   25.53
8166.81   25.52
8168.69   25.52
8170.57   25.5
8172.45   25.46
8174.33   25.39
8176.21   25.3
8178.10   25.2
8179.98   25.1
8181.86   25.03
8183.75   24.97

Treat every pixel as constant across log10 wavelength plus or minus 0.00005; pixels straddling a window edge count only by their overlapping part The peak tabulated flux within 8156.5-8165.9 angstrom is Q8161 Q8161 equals 25.63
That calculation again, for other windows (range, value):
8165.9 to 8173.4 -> 25.52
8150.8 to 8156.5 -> 25.69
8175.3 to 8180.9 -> 25.3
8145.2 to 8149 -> 25.75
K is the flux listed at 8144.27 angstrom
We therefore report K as 25.78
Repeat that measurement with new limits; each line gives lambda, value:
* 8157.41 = 25.63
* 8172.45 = 25.46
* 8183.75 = 24.97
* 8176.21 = 25.3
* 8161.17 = 25.57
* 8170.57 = 25.5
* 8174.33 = 25.39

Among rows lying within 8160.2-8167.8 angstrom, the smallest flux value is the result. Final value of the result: 25.52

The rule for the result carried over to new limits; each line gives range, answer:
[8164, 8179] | 25.2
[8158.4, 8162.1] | 25.57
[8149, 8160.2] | 25.6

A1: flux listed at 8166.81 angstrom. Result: 25.52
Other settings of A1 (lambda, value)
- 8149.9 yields 25.7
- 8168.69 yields 25.52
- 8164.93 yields 25.53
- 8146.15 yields 25.75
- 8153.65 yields 25.67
